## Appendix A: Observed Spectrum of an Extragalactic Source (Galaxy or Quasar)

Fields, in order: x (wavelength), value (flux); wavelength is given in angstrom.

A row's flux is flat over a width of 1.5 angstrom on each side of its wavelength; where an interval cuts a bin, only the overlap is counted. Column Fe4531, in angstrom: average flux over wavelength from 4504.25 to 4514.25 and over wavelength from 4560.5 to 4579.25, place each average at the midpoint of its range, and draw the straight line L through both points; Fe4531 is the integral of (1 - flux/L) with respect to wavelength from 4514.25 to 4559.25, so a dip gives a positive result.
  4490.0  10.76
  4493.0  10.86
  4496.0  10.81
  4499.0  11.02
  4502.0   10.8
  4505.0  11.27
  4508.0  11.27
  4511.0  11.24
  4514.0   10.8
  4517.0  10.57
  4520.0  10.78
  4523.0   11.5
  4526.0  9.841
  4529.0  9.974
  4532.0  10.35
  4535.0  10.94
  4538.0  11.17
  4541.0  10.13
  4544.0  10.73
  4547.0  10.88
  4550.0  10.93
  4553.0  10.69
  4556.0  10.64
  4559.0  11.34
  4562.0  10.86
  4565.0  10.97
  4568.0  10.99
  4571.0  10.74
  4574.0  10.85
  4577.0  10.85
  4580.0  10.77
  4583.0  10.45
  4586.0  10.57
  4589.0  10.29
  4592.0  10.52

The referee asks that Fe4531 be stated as 1.45 angstrom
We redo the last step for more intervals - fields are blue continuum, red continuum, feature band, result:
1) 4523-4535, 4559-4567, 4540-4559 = 0.0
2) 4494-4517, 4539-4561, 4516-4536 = 0.6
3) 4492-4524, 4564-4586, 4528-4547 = 0.5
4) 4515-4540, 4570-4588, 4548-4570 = -0.5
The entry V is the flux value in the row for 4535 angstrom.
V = 10.94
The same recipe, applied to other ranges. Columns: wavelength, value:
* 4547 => 10.88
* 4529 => 9.974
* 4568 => 10.99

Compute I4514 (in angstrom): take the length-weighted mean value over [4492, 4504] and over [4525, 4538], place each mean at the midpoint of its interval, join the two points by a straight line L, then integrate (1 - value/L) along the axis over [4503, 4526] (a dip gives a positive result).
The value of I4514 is -0.71 angstrom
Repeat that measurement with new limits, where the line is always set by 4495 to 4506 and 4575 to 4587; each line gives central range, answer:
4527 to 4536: 0.4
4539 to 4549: 0.2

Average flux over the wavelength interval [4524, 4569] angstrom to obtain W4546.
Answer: 10.7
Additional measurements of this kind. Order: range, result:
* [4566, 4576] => 10.9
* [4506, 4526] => 10.9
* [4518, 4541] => 10.6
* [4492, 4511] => 11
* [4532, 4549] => 10.7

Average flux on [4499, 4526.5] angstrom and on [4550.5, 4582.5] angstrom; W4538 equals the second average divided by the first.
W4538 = 0.99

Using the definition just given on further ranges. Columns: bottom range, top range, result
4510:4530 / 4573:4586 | 1.00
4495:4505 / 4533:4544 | 0.98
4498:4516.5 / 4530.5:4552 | 0.97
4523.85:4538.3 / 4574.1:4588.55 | 1.02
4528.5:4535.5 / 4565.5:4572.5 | 1.05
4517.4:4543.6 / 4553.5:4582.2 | 1.03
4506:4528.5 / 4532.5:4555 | 0.99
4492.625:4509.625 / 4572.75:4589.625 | 0.97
